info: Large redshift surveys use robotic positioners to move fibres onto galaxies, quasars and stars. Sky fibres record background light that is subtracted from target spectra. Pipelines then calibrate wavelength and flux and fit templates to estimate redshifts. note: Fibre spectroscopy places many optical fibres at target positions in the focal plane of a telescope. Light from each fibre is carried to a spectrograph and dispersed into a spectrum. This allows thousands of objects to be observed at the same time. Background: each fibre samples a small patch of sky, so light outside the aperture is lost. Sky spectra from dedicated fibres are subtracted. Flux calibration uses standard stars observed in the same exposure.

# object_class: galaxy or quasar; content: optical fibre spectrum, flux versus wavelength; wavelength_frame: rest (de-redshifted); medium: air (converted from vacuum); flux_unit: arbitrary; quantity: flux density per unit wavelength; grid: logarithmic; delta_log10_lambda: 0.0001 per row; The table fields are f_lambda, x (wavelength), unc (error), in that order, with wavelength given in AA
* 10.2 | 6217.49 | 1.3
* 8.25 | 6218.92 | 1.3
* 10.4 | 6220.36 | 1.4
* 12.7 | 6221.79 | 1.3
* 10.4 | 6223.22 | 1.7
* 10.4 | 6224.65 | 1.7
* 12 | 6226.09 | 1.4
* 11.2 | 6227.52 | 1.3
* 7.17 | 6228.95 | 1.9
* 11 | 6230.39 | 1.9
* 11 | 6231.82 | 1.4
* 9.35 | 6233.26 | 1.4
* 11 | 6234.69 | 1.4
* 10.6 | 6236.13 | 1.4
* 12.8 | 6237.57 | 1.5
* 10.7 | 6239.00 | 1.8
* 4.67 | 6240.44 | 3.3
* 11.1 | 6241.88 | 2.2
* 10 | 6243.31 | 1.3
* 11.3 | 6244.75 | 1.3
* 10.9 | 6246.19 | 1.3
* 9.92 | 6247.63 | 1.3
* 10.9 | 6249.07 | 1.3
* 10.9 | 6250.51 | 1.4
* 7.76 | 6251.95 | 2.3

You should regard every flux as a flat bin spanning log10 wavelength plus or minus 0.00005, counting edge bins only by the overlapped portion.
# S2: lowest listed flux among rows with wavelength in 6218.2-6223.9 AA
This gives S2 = 8.25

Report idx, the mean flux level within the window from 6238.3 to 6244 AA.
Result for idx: 9.11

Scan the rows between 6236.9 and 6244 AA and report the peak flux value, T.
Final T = 12.8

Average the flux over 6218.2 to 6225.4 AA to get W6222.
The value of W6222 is 10.4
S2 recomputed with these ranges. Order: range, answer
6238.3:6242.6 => 4.67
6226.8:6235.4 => 7.17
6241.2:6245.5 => 10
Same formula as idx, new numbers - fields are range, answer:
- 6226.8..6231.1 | 9.8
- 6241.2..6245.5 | 10.8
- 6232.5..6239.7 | 10.9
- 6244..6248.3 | 10.7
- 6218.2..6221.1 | 9.35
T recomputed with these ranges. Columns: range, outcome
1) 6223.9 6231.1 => 12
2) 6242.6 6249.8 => 11.3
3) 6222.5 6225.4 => 10.4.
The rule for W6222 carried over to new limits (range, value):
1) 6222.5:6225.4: 10.4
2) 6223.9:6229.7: 10.2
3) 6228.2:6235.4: 9.92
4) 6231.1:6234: 10.2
